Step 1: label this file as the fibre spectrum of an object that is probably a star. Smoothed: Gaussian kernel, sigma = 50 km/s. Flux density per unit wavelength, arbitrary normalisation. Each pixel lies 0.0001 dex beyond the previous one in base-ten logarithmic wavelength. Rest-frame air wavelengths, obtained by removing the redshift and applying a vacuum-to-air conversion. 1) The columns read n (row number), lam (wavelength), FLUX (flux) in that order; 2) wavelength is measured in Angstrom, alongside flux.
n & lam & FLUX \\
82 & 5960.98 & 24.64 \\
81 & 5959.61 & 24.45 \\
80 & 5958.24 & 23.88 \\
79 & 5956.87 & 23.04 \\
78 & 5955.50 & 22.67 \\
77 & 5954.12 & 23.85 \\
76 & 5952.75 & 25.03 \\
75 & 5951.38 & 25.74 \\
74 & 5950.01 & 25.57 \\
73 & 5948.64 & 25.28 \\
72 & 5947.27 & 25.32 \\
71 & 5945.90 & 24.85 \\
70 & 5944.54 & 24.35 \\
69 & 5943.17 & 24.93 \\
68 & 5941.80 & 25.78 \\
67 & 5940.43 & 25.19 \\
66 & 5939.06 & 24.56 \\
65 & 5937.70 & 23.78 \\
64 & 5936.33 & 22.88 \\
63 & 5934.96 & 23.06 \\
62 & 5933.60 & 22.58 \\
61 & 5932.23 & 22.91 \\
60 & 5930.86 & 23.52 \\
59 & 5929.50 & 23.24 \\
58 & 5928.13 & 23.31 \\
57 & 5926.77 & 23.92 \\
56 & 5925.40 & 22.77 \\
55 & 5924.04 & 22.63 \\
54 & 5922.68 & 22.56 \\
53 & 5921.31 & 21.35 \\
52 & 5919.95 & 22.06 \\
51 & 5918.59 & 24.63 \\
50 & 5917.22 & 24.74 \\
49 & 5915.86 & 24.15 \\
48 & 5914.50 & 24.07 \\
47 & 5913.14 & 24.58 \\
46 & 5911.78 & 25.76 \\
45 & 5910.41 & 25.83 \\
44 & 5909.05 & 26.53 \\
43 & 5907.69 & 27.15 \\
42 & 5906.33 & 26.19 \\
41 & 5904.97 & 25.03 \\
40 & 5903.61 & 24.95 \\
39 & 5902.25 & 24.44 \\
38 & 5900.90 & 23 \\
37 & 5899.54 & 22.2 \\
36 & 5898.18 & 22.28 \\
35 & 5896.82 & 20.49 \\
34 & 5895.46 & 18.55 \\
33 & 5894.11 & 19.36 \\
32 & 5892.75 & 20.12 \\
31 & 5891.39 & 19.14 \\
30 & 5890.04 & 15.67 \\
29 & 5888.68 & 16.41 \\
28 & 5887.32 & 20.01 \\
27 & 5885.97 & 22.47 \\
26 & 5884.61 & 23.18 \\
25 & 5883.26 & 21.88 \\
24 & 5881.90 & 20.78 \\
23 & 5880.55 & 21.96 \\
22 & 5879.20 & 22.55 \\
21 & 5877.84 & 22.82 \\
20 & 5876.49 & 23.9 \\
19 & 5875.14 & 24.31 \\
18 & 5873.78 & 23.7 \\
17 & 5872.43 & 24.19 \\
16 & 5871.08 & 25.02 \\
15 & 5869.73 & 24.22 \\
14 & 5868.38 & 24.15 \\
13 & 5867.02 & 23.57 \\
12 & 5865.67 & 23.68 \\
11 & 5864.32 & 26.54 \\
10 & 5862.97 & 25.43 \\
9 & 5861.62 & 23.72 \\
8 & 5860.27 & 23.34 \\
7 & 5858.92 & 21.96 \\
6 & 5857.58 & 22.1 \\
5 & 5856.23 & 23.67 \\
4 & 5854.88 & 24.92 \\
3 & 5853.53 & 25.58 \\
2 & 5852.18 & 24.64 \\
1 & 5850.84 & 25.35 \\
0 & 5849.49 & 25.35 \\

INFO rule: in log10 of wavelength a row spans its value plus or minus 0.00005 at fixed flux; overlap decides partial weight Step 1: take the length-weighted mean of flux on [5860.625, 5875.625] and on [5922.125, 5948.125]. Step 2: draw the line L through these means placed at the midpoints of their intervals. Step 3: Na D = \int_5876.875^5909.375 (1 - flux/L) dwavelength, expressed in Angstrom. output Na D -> 3.0 Angstrom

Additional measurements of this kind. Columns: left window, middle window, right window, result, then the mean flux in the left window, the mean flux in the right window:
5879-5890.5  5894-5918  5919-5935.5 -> -2.47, 20.6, 22.9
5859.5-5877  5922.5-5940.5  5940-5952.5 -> 1.25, 24.3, 25.2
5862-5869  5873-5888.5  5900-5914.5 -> 1.57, 24.6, 25.2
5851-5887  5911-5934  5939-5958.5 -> 0.81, 23.6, 24.7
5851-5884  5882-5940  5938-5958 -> 3.47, 23.7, 24.7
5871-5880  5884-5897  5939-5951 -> 2.44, 23.7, 25.1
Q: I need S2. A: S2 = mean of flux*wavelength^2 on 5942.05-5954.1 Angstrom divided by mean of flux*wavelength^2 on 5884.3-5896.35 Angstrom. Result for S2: 1.32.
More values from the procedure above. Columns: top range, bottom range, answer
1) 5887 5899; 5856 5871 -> 0.81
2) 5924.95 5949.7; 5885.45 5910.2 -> 1.11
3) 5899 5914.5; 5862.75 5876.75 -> 1.04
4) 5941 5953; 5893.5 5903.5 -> 1.18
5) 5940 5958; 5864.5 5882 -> 1.07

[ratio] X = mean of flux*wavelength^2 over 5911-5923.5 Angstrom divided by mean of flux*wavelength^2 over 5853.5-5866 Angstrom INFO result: 1.01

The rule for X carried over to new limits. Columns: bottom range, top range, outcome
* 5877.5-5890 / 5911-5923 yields 1.15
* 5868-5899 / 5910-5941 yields 1.11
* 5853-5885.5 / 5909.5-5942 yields 1.02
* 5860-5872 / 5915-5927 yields 0.97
